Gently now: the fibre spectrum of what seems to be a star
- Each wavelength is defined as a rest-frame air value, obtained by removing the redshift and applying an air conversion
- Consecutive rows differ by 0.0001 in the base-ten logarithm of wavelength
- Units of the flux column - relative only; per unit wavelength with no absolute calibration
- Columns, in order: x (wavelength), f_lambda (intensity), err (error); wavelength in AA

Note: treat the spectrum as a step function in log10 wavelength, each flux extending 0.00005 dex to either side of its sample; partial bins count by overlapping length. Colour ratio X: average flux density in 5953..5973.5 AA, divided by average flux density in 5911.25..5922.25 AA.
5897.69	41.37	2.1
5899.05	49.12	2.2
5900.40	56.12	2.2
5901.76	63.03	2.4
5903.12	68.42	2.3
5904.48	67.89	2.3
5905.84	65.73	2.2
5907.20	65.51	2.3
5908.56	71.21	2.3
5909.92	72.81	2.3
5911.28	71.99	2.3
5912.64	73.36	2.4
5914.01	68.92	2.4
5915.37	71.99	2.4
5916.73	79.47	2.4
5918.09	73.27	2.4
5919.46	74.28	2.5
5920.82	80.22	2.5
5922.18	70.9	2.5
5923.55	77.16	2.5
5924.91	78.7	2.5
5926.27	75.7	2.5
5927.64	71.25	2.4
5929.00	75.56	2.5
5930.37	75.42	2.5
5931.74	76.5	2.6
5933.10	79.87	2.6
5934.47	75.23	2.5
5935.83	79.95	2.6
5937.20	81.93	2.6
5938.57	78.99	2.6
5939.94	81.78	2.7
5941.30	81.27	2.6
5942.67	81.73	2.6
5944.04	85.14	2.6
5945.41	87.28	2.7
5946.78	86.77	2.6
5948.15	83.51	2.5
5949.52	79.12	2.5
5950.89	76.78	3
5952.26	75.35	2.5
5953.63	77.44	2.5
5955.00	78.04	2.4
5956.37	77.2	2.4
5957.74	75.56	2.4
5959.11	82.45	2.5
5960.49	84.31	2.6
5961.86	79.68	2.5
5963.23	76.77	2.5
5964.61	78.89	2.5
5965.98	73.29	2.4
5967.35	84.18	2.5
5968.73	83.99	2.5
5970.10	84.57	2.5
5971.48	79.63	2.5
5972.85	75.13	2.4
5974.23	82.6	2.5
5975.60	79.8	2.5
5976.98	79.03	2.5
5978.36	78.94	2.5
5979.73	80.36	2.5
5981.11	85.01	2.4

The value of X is 1.07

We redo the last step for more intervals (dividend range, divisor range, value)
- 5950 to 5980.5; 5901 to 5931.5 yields 1.10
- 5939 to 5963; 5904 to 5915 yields 1.16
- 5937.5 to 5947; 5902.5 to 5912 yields 1.20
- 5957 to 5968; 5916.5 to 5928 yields 1.05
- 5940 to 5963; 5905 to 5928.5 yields 1.10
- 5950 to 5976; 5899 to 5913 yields 1.19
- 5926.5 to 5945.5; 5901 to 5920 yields 1.12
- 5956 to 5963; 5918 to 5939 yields 1.04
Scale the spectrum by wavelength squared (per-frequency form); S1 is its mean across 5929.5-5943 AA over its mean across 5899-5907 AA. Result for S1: 1.3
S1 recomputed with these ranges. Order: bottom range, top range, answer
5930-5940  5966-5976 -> 1.04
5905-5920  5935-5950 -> 1.16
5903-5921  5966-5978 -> 1.15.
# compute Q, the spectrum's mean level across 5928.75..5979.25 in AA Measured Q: 79.9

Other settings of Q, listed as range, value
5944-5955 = 81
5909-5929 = 74.3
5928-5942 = 78.5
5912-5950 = 78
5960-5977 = 80.1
